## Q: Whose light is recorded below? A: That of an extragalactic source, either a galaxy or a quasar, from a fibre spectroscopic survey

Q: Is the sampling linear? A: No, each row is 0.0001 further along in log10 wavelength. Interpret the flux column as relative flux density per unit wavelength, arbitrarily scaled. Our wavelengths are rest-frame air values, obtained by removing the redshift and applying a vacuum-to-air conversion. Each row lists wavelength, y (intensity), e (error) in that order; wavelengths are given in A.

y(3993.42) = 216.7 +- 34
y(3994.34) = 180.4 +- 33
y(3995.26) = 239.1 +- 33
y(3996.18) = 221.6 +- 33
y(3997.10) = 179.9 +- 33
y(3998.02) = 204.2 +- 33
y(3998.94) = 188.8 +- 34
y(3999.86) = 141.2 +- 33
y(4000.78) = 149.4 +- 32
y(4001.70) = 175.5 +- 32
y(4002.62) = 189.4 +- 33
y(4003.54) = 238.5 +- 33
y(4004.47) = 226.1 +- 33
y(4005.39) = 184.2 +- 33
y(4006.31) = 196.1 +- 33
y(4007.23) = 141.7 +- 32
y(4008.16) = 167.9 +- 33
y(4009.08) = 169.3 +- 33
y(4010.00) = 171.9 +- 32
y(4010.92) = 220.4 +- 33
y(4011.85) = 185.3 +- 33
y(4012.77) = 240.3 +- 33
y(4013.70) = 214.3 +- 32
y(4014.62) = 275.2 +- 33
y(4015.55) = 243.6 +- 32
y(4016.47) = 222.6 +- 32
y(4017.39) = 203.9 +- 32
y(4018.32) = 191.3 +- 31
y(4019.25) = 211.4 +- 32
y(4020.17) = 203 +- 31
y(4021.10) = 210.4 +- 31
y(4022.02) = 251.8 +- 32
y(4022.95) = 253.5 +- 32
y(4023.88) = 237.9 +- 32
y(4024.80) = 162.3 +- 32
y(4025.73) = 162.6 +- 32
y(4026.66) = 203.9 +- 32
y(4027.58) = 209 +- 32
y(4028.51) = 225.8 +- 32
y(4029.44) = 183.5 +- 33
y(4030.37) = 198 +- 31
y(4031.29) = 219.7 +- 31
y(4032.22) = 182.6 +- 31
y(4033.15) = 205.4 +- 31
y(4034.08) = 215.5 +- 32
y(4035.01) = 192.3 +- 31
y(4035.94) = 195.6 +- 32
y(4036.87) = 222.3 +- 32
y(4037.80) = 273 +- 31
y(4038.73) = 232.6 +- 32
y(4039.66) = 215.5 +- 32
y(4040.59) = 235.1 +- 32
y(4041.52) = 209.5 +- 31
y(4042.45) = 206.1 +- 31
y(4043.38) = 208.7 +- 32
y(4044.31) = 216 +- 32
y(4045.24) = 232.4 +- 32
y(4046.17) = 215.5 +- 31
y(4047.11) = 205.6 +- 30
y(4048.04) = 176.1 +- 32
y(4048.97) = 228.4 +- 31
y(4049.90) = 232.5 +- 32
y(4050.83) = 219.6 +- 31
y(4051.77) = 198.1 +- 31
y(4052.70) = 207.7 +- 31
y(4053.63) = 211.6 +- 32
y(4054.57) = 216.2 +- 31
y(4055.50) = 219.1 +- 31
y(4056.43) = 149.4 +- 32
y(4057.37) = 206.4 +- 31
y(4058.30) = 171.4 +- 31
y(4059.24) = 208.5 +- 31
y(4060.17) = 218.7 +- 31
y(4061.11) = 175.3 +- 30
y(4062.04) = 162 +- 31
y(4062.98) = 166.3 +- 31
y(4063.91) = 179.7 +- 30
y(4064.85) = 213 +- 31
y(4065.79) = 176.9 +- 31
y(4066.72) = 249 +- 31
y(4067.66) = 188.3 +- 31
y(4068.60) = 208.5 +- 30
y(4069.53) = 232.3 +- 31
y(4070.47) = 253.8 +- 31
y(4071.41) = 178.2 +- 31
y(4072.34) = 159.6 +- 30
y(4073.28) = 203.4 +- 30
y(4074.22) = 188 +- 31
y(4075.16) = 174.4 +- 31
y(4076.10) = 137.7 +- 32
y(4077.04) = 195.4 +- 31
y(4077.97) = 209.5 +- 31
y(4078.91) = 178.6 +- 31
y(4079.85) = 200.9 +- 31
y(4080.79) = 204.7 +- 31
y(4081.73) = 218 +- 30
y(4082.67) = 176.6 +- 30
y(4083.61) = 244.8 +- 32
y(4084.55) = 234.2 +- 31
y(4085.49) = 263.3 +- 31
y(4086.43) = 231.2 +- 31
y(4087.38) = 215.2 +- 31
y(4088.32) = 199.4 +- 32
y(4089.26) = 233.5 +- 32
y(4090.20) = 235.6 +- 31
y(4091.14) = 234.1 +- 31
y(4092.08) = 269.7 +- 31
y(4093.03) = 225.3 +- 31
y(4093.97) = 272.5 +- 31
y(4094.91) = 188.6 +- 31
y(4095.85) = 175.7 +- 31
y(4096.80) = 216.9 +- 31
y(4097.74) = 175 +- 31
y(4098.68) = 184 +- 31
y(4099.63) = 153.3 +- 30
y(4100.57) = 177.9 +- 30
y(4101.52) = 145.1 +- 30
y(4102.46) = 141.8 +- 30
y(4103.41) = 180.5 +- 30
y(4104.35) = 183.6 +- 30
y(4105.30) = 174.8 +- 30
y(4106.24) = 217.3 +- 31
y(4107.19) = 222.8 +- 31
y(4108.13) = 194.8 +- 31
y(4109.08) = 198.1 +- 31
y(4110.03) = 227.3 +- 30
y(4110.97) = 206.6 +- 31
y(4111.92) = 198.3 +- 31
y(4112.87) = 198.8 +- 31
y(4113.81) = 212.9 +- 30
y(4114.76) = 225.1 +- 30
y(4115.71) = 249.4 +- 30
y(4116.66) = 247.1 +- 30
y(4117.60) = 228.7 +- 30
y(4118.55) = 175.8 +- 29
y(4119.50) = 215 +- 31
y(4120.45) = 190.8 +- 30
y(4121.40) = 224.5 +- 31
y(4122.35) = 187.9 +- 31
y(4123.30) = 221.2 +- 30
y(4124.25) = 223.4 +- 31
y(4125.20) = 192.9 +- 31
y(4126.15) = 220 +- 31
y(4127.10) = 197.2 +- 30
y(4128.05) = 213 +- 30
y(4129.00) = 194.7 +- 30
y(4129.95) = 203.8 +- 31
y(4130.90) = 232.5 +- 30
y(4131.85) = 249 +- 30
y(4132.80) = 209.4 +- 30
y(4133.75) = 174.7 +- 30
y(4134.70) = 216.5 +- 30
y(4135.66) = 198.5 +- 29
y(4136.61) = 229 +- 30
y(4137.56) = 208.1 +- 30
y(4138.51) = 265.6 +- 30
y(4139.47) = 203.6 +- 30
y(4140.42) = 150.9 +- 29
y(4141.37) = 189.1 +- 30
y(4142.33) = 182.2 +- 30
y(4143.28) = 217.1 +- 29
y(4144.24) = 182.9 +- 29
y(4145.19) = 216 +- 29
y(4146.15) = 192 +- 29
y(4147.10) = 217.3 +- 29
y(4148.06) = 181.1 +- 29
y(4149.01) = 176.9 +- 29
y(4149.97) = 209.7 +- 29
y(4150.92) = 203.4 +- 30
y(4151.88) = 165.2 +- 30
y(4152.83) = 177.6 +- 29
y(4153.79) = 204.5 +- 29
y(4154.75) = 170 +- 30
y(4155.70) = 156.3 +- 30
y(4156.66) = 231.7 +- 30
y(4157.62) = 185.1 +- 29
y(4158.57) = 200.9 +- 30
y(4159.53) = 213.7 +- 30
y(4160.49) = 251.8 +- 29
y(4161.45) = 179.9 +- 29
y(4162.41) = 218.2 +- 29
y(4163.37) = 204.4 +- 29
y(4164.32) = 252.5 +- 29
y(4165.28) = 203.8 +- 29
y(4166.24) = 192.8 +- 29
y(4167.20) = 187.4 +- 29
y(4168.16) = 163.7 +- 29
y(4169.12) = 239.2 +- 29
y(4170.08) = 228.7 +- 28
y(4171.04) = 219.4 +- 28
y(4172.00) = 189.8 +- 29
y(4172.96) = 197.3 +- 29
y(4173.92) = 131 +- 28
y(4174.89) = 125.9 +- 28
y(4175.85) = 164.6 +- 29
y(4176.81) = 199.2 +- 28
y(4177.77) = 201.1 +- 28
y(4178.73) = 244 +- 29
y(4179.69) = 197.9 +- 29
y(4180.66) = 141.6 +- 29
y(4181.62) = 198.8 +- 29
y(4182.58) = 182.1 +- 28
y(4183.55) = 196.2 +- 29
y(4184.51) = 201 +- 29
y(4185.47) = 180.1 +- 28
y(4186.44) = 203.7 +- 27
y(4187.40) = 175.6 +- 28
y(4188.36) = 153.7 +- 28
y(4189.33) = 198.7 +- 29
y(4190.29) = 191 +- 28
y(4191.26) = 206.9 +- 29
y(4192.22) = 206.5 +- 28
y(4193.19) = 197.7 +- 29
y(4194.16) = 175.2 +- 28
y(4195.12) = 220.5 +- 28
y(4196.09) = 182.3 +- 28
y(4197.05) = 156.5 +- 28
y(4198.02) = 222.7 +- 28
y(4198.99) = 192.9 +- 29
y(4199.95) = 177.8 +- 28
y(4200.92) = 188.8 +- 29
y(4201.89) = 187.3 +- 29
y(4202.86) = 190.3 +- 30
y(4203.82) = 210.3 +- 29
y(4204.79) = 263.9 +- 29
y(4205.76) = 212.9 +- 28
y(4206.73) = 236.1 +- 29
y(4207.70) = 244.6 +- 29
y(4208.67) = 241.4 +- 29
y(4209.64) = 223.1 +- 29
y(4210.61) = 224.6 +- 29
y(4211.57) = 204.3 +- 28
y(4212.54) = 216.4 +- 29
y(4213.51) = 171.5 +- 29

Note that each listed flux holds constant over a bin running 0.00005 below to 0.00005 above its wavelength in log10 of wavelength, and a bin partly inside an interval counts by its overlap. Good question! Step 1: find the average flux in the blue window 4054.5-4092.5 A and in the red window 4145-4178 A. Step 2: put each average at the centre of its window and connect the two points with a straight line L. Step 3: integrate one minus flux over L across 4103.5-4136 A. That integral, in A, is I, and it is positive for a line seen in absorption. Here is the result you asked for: -1.6 A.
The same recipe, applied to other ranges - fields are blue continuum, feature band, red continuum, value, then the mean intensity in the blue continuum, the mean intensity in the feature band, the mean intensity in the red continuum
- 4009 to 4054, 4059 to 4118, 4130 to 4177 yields 0.7 A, 213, 204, 199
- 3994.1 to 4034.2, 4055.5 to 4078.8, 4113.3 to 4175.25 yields 1.2 A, 202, 192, 203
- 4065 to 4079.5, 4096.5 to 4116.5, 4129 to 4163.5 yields 0.4 A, 196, 195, 202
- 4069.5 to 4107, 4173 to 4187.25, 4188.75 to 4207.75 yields 1.3 A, 202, 184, 202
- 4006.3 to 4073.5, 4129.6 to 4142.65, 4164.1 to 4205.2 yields -0.7 A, 206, 208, 193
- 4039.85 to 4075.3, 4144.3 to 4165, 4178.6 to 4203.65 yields -0.6 A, 203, 200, 191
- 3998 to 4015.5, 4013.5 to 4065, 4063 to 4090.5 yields -2.4 A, 195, 209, 206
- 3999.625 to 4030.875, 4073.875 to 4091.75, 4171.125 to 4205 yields -1.1 A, 202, 210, 190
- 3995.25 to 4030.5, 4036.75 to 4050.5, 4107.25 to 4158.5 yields -1.2 A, 202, 221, 205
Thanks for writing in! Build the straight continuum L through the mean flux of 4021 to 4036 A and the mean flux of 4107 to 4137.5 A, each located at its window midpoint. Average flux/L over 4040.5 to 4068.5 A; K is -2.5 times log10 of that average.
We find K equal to 0.03 mag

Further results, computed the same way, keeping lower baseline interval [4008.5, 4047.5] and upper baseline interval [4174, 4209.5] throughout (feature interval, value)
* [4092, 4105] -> 0.09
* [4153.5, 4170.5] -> -0.03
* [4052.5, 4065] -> 0.09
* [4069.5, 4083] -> 0.08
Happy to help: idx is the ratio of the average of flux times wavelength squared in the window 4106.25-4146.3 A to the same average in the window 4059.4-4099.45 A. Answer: 1.0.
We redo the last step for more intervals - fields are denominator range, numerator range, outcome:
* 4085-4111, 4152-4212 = 1.01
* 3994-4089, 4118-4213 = 1.04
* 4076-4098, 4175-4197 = 0.92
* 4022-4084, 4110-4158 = 1.04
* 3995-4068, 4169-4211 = 1.05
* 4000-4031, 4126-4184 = 1.05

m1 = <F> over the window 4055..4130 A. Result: 203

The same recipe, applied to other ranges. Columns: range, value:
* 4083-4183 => 203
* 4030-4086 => 205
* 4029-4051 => 213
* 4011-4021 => 219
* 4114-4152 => 207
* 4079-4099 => 219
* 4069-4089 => 205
